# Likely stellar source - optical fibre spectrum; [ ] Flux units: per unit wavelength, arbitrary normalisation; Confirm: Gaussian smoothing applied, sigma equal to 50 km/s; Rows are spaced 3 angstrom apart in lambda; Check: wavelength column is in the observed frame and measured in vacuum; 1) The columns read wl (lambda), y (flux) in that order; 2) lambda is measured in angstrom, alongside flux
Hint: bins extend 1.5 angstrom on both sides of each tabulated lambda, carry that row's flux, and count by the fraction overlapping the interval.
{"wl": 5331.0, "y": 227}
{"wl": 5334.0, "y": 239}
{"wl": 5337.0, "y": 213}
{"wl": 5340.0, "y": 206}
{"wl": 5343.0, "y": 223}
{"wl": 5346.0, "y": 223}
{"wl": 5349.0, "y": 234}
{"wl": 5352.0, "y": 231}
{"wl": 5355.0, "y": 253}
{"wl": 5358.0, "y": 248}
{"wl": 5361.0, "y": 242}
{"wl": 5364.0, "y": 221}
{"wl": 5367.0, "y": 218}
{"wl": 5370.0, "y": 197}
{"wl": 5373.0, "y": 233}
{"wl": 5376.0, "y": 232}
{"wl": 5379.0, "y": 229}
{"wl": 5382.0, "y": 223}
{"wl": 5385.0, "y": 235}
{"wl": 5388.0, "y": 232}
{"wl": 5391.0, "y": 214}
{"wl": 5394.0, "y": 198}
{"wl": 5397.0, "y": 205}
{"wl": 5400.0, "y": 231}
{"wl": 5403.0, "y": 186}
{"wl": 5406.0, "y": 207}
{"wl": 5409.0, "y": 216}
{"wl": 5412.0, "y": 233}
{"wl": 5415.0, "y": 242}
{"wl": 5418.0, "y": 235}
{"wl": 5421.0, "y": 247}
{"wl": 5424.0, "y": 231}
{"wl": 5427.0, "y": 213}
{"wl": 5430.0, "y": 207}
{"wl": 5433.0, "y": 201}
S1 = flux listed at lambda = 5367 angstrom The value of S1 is 218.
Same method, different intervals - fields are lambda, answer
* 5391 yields 214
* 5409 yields 216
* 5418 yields 235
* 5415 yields 242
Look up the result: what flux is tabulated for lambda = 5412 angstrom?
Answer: 233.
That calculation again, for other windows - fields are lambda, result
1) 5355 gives 253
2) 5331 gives 227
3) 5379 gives 229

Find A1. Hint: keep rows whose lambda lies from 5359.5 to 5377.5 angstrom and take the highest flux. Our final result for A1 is 242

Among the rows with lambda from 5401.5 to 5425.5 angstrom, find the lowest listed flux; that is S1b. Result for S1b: 186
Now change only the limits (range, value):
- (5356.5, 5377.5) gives 197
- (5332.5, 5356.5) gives 206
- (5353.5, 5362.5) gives 242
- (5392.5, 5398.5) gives 198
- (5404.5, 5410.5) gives 207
